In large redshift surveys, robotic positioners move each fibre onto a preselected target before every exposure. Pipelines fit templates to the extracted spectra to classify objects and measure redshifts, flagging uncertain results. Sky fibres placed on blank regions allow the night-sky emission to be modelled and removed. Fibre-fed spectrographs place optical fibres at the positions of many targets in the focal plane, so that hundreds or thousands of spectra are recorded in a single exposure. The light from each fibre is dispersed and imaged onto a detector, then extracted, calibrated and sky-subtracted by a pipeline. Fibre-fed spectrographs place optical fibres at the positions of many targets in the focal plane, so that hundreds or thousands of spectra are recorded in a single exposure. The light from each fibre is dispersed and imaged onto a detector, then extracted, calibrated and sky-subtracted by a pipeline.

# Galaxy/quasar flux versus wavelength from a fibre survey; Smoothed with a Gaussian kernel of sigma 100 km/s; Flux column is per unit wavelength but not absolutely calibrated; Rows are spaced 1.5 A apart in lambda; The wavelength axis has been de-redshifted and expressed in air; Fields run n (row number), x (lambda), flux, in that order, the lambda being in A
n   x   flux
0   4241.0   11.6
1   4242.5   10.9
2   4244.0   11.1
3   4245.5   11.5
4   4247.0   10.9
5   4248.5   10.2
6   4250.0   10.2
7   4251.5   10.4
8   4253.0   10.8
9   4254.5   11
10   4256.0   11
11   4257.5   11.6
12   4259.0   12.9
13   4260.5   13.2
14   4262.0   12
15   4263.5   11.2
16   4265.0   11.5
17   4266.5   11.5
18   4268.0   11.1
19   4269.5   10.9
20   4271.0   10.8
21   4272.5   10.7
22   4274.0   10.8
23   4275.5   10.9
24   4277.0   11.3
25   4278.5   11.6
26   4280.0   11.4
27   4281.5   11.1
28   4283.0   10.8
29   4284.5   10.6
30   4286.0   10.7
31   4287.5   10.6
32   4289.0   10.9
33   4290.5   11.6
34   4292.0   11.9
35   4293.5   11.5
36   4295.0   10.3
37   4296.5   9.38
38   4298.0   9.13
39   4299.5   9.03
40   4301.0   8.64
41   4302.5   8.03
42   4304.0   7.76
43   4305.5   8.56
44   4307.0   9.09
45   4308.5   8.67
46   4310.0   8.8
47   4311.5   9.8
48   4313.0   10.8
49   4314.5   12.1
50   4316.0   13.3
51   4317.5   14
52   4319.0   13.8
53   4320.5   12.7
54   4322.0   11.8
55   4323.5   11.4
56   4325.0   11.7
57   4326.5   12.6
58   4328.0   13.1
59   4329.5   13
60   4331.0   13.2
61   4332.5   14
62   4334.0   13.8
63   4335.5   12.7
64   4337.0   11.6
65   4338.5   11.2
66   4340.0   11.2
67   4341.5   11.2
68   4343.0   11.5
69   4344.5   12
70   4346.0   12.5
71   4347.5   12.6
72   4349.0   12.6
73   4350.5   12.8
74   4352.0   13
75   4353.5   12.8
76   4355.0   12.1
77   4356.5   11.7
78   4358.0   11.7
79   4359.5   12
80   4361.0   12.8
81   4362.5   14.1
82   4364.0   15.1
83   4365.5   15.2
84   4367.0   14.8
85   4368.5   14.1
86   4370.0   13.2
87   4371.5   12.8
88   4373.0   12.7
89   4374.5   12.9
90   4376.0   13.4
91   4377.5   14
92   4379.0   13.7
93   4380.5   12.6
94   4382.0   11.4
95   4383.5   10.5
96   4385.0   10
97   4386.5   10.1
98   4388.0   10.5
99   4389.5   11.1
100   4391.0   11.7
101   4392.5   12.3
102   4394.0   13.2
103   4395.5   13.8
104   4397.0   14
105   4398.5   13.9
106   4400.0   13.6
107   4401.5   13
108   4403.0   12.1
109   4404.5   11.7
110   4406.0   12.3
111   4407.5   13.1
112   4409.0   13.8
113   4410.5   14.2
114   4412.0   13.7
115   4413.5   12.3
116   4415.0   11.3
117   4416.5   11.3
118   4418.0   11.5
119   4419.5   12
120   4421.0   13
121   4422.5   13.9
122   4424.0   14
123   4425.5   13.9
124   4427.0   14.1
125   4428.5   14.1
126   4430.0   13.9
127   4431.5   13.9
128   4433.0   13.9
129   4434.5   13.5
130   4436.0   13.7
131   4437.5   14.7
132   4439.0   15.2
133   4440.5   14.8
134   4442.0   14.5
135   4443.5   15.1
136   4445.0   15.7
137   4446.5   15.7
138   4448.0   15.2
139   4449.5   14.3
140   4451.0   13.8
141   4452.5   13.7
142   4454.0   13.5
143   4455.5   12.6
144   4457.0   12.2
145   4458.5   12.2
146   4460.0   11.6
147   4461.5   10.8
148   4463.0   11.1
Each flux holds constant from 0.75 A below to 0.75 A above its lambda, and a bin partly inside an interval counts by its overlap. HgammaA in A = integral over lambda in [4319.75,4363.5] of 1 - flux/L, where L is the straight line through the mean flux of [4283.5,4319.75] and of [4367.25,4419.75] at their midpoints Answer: -4.2 A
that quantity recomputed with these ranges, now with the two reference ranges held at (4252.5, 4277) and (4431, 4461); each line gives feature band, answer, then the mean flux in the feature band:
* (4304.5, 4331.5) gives 1.4 A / 11.5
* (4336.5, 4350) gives 0.7 A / 11.8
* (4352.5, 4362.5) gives 0.3 A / 12.3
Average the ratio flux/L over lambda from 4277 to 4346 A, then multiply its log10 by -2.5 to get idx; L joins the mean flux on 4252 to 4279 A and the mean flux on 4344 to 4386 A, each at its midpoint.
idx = 0.08 mag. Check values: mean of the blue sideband 11.4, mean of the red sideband 12.8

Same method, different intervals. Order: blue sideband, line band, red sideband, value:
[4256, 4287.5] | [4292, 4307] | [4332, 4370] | 0.26 mag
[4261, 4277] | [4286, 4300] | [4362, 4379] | 0.12 mag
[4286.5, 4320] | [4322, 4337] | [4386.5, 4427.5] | -0.16 mag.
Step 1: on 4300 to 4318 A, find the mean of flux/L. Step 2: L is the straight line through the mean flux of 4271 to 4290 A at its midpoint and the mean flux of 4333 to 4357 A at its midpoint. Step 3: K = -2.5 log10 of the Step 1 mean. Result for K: 0.17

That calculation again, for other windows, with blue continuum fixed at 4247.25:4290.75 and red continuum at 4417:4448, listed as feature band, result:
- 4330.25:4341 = -0.02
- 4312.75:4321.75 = -0.07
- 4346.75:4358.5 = 0.02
